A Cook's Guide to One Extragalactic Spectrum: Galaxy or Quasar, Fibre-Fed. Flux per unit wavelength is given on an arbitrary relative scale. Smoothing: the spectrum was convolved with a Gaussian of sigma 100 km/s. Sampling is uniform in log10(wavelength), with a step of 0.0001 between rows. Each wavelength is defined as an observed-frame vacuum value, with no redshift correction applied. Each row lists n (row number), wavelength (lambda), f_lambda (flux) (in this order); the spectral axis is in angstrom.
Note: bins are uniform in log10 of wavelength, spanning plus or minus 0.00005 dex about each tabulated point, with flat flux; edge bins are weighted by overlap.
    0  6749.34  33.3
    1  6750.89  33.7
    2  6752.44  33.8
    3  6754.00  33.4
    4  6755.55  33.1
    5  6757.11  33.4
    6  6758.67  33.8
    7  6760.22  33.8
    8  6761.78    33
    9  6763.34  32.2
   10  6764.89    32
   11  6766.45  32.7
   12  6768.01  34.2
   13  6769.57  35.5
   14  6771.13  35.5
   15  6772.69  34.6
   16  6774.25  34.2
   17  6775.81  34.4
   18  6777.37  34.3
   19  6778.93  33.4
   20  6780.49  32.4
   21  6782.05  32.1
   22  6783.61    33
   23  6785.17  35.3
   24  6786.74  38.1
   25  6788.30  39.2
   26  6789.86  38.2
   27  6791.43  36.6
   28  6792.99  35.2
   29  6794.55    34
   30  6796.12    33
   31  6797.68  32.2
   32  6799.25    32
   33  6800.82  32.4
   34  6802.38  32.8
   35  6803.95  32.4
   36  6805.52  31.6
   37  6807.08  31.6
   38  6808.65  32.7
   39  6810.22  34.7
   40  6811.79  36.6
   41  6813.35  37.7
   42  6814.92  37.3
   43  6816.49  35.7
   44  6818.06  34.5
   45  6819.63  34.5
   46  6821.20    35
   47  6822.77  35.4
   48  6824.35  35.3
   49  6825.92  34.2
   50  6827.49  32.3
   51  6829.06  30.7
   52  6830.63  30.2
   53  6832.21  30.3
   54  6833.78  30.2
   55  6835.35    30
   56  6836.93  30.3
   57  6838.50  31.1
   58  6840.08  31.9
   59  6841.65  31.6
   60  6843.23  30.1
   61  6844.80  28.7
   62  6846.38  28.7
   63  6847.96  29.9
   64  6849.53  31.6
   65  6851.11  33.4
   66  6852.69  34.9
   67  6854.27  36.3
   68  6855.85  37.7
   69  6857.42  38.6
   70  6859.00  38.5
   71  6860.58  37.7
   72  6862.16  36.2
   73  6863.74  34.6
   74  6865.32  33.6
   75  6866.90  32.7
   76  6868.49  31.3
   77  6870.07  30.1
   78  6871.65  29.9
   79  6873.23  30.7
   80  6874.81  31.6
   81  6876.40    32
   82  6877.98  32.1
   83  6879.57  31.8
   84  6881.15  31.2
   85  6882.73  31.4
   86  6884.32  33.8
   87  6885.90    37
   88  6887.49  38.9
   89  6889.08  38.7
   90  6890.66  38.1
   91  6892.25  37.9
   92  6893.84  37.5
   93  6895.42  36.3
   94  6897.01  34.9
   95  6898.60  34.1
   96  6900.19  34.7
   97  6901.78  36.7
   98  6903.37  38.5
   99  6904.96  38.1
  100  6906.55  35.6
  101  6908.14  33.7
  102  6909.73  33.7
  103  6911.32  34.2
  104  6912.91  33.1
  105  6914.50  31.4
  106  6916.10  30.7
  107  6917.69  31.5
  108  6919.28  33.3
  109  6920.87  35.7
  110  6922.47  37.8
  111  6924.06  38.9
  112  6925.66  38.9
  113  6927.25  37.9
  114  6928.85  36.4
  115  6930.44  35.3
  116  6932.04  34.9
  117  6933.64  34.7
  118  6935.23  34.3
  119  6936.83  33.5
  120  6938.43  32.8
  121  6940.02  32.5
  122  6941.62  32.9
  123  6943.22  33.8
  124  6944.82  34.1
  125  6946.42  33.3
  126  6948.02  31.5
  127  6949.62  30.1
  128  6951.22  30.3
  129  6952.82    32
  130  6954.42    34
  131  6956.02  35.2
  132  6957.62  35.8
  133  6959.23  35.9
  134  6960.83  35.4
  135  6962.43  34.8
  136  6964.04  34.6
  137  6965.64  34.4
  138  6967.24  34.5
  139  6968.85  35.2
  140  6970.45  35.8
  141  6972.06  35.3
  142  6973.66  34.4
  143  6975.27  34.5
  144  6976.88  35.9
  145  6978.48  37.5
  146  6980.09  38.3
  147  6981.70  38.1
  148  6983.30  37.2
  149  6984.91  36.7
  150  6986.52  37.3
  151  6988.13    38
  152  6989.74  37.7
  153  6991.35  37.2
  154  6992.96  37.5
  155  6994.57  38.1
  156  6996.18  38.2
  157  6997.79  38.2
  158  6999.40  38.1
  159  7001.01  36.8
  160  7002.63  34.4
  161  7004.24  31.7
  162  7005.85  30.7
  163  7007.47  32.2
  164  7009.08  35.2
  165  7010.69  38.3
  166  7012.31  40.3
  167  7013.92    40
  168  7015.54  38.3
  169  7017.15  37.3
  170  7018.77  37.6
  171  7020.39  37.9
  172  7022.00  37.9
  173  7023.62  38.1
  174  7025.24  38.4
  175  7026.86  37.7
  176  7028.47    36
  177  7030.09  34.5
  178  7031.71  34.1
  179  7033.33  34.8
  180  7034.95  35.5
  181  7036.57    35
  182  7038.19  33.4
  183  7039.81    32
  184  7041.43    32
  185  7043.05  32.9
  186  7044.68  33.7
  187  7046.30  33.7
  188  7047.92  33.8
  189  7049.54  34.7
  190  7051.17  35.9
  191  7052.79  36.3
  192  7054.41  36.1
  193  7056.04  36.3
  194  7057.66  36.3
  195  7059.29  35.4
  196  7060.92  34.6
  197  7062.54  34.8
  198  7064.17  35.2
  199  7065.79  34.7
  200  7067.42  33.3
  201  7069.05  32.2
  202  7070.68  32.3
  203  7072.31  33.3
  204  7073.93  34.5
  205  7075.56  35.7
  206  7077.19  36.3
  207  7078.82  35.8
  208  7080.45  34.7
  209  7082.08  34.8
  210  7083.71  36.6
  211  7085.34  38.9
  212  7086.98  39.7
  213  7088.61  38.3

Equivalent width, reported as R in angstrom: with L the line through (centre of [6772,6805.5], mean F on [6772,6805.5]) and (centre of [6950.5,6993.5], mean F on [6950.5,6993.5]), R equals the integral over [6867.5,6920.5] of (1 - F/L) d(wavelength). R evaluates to 1.47 angstrom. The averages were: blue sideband 34.2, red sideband 35.7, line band 34.1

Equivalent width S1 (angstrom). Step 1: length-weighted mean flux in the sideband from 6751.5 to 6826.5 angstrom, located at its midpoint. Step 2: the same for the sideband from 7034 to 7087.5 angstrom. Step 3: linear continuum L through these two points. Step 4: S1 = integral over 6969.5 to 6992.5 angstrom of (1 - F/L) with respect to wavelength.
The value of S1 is -1.4 angstrom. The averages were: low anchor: 34.2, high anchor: 34.8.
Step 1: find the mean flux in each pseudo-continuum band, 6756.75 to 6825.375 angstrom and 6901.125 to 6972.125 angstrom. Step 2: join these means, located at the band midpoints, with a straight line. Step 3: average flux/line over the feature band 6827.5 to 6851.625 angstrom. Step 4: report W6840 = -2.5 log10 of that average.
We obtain 0.13 mag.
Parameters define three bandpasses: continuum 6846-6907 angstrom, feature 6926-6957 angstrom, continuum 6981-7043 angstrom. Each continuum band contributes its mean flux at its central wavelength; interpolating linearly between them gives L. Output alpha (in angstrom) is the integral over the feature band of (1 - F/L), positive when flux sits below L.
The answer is 1.5 angstrom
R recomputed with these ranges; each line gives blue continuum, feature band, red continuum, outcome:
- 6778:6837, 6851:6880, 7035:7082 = 0.0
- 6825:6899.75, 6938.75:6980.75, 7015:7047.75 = 0.4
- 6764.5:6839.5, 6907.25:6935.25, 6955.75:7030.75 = 0.5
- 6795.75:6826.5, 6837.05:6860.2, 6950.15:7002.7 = 1.0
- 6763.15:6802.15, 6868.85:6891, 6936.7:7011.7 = 0.9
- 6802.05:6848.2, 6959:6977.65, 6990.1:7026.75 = 0.5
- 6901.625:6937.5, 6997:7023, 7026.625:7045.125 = -1.6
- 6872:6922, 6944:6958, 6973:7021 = 1.1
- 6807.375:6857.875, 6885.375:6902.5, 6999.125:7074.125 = -1.5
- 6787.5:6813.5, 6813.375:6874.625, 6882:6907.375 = 3.7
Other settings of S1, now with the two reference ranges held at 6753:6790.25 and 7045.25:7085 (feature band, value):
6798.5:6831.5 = 0.5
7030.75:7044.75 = 0.5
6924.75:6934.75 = -0.5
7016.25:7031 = -1.0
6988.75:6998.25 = -0.8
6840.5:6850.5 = 1.2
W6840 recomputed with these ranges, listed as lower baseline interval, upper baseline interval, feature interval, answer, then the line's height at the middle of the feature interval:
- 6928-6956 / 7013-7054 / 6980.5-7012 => -0.05 mag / 34.7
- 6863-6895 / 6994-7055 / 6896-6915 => -0.03 mag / 34.1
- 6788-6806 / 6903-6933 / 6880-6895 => -0.03 mag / 34.9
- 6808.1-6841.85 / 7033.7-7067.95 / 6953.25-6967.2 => -0.03 mag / 34.1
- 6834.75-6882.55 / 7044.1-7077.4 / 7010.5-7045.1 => -0.06 mag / 34.4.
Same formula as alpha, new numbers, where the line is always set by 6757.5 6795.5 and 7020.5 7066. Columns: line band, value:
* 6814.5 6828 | -0.1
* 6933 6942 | 0.4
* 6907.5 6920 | 0.8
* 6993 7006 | -0.4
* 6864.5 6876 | 1.1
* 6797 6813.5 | 0.7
